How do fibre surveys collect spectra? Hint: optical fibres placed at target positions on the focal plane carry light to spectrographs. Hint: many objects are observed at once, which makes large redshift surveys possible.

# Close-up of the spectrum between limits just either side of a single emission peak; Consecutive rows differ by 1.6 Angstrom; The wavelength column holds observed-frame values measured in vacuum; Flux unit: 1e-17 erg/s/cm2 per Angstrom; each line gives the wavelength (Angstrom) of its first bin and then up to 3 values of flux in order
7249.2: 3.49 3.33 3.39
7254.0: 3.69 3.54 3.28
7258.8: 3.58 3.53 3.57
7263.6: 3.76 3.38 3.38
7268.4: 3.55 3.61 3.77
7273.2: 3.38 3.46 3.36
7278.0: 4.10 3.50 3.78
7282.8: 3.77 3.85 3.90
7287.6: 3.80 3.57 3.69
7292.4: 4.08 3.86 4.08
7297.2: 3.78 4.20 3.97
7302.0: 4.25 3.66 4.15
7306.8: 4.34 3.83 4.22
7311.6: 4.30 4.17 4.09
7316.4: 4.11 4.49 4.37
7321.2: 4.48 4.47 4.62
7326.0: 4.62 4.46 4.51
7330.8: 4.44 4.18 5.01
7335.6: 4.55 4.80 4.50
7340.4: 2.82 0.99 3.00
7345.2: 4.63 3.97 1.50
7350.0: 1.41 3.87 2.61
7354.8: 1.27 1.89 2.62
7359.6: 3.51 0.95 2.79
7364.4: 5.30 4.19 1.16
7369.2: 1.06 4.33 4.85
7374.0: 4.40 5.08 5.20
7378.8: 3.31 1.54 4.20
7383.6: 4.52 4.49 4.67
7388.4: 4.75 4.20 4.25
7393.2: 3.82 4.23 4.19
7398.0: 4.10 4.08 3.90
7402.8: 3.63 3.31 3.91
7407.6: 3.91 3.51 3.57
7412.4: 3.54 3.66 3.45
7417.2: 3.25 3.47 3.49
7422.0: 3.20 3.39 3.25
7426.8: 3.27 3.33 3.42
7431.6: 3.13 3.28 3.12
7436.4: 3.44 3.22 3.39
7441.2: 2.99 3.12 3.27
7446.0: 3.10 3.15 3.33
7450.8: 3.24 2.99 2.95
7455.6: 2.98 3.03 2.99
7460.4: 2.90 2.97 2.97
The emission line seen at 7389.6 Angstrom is C IV 1549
